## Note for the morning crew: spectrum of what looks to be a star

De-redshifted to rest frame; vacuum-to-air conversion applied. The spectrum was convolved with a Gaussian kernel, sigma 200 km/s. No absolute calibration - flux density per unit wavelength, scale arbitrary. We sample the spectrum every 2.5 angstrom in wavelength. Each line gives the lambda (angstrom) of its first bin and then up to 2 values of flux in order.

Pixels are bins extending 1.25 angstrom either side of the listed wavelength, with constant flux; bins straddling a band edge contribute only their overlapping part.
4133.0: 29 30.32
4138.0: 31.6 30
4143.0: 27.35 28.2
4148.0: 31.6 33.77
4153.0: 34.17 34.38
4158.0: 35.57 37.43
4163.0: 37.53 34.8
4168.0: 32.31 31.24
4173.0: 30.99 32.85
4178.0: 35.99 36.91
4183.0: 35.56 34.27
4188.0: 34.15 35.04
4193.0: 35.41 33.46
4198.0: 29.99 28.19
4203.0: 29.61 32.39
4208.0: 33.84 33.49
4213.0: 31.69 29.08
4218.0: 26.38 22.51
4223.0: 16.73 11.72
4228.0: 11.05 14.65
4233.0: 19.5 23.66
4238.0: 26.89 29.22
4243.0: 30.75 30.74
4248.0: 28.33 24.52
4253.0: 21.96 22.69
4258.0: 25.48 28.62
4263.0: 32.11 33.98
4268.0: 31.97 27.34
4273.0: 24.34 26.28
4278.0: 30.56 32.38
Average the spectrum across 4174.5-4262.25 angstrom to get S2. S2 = 27.9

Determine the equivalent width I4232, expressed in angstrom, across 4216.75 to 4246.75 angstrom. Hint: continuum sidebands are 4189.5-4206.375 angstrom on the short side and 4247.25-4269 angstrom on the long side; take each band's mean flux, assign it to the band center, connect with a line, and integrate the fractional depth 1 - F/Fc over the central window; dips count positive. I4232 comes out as 7.6 angstrom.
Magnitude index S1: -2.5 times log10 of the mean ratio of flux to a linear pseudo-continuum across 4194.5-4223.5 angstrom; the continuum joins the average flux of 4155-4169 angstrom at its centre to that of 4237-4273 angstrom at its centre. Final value 0.09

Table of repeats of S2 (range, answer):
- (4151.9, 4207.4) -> 33.7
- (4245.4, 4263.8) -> 26.4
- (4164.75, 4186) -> 33.8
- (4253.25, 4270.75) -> 28.6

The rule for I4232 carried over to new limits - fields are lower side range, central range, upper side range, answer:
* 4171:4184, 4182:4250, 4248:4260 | 4.1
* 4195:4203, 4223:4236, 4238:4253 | 5.9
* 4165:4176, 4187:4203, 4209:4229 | -2.8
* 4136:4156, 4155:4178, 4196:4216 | -2.2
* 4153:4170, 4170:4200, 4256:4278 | -0.1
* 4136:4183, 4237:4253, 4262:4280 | 1.3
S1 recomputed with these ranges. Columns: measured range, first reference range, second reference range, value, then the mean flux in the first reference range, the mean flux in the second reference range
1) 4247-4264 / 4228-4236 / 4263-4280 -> -0.064 mag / 17.6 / 29.4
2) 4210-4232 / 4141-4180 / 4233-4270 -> 0.348 mag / 33.2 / 27.6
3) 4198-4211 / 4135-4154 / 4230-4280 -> -0.091 mag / 30.9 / 26.9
